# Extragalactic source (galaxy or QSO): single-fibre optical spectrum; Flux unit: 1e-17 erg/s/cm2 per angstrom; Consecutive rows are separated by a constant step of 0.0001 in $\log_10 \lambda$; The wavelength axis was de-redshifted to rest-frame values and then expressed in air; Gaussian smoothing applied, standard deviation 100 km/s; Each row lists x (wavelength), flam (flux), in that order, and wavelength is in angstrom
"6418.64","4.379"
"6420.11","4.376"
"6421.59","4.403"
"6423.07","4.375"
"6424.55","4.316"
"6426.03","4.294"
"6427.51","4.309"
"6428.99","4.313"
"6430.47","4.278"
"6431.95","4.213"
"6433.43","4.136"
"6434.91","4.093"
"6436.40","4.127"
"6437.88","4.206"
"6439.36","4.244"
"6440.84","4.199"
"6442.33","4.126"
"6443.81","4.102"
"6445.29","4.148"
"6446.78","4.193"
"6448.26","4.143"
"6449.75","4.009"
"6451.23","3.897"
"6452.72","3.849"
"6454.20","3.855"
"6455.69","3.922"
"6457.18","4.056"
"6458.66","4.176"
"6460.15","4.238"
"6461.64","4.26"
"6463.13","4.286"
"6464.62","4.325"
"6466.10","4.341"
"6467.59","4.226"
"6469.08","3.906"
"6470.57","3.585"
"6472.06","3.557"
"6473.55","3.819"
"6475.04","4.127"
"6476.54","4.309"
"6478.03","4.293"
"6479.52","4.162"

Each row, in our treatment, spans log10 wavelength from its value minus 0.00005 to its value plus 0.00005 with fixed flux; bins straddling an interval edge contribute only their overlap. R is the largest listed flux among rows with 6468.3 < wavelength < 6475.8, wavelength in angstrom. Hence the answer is 4.127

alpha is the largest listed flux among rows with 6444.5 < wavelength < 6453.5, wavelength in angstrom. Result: 4.193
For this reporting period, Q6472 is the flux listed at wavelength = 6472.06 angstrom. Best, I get 3.557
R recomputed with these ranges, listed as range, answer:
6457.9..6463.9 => 4.286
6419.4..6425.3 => 4.403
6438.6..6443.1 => 4.244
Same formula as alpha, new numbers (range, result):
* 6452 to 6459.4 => 4.176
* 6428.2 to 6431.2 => 4.313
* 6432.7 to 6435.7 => 4.136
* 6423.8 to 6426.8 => 4.316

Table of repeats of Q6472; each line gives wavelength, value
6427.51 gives 4.309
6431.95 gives 4.213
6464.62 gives 4.325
